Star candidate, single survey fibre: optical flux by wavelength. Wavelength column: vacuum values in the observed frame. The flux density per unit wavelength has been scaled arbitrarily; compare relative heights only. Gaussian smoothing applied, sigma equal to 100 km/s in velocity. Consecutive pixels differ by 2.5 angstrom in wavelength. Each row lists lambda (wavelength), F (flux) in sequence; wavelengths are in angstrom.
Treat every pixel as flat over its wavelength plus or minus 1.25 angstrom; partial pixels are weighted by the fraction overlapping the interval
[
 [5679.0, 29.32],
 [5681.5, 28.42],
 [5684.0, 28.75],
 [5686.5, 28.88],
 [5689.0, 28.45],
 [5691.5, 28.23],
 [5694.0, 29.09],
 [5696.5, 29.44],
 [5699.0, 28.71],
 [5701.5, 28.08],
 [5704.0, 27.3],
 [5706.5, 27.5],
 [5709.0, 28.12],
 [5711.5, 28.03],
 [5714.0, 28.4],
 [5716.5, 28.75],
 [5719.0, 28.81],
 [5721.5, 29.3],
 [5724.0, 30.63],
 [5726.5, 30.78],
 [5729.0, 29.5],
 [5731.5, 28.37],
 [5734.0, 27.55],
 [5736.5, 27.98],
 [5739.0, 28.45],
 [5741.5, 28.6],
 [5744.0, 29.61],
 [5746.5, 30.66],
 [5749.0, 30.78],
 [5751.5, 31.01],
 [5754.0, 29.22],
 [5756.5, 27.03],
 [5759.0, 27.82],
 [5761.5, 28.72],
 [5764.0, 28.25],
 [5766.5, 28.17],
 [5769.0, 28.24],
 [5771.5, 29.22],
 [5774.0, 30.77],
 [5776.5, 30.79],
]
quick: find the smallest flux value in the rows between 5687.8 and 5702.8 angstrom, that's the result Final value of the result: 28.08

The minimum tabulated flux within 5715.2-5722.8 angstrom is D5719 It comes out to 28.75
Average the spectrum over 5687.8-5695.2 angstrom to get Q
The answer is 28.6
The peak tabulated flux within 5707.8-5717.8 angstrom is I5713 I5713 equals 28.75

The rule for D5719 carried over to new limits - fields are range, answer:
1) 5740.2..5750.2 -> 28.6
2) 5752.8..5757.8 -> 27.03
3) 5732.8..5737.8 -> 27.55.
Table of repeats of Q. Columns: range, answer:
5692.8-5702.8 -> 28.8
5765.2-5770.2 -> 28.2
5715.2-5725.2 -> 29.4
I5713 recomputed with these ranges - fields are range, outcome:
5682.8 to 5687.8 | 28.88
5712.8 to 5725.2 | 30.63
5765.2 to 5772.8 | 29.22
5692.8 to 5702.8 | 29.44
